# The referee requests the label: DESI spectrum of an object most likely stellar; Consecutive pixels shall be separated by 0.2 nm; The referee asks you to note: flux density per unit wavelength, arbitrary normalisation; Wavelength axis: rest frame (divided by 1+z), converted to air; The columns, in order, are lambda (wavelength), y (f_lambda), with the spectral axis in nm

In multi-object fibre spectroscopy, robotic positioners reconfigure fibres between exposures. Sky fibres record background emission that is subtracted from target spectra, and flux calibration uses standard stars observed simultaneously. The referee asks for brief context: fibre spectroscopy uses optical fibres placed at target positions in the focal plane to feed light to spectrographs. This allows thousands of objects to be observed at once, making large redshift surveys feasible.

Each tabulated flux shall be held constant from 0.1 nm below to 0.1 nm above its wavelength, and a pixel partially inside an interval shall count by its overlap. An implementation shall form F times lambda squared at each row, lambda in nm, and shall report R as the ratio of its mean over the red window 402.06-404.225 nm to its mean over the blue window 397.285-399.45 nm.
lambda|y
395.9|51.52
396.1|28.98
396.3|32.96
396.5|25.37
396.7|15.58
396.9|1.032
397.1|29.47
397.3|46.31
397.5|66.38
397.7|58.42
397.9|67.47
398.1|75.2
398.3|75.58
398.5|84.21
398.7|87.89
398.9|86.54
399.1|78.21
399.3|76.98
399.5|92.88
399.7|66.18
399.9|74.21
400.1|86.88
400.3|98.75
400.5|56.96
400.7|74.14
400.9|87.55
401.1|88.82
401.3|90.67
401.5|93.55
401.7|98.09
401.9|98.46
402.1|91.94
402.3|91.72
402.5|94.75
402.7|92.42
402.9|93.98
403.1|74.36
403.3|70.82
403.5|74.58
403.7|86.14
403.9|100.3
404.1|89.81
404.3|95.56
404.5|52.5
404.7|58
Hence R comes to 1.20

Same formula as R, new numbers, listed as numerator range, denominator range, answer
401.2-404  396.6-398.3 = 1.96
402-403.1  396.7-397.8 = 2.46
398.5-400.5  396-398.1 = 2.12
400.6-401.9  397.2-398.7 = 1.32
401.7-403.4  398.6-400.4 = 1.09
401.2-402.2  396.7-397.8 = 2.54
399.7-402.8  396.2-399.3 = 1.58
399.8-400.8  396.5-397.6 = 2.55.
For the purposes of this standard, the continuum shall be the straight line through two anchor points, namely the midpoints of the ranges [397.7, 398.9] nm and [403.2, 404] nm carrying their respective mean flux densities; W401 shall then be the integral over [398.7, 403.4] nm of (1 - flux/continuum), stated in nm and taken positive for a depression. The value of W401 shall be -0.30 nm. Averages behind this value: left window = 77.1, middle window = 85.2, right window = 83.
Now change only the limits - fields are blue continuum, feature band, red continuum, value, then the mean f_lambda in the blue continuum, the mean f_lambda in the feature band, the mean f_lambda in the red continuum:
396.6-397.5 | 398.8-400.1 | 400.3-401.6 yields -0.39 nm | 27.9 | 79.8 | 83.2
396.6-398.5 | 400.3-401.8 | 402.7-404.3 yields -0.30 nm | 50.3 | 85.2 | 85.5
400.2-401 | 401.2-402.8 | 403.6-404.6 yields -0.24 nm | 79.3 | 94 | 84.9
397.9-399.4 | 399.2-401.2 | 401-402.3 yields 0.15 nm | 79.8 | 80.3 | 93.4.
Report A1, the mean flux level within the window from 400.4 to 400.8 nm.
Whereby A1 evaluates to 65.6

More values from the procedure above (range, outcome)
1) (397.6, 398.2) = 67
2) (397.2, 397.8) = 57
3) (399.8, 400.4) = 86.6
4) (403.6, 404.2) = 92.1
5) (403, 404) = 81.2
